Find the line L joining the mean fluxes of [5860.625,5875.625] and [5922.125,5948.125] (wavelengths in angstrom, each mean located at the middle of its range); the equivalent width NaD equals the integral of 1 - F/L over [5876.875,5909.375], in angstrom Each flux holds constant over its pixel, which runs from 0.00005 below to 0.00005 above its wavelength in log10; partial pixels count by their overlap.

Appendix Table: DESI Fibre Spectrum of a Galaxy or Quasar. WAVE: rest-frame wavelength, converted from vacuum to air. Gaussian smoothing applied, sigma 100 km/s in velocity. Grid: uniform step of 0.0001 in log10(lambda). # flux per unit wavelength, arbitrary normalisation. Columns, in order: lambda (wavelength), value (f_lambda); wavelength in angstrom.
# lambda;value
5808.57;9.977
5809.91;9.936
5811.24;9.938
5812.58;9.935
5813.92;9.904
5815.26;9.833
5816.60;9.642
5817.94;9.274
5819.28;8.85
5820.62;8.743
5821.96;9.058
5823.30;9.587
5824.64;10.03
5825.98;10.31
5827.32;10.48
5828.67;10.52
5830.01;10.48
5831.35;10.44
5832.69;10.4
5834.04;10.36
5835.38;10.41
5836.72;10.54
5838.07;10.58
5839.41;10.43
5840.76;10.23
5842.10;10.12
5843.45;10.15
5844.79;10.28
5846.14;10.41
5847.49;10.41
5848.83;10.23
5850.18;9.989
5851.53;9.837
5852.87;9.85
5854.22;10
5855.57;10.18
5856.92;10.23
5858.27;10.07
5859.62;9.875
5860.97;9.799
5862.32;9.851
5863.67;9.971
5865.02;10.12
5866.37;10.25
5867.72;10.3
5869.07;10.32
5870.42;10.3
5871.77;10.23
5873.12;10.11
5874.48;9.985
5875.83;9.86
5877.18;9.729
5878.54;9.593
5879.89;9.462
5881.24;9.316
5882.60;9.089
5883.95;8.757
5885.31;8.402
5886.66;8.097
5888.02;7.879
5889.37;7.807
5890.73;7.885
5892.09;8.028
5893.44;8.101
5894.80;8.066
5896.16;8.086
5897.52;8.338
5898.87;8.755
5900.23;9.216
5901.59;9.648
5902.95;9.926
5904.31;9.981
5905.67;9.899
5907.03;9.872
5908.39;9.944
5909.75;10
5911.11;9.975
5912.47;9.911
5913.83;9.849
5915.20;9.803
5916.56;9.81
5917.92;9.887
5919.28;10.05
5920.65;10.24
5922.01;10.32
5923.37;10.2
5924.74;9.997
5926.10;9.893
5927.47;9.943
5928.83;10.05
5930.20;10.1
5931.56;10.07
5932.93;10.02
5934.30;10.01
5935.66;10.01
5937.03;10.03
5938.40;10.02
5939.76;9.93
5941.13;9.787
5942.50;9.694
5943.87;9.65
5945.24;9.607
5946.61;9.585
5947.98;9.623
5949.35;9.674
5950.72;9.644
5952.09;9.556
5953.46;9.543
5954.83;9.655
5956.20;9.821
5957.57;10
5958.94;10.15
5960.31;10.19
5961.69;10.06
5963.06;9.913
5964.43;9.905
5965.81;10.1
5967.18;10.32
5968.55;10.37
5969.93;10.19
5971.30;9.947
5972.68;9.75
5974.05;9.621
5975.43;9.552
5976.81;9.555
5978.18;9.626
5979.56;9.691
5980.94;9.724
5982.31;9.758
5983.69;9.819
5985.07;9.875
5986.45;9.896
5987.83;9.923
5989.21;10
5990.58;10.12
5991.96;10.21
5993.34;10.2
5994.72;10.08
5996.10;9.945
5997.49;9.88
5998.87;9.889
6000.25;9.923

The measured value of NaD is 3.6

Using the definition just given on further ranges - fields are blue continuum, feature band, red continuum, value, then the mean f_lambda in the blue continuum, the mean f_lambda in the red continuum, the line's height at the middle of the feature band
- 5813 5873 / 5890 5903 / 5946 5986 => 1.9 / 10.1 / 9.84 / 9.97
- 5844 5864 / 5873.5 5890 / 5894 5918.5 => 1.3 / 10.1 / 9.49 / 9.76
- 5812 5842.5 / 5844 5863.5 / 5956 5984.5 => -0.2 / 10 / 9.91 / 9.99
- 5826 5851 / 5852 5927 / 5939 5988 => 4.3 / 10.4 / 9.82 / 10.1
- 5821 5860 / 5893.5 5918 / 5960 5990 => 1.4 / 10.2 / 9.9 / 10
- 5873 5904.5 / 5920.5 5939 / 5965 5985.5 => -1.4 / 8.88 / 9.86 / 9.34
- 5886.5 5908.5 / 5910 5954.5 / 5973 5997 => -3.3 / 8.78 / 9.86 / 9.21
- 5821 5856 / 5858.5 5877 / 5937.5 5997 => 0.1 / 10.2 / 9.87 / 10.1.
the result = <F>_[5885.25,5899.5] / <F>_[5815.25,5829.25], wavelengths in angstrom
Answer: 0.8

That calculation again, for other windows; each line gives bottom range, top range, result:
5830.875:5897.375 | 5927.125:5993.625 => 1.02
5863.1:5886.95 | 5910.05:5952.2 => 1.02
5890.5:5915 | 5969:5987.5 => 1.06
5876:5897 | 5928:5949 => 1.15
